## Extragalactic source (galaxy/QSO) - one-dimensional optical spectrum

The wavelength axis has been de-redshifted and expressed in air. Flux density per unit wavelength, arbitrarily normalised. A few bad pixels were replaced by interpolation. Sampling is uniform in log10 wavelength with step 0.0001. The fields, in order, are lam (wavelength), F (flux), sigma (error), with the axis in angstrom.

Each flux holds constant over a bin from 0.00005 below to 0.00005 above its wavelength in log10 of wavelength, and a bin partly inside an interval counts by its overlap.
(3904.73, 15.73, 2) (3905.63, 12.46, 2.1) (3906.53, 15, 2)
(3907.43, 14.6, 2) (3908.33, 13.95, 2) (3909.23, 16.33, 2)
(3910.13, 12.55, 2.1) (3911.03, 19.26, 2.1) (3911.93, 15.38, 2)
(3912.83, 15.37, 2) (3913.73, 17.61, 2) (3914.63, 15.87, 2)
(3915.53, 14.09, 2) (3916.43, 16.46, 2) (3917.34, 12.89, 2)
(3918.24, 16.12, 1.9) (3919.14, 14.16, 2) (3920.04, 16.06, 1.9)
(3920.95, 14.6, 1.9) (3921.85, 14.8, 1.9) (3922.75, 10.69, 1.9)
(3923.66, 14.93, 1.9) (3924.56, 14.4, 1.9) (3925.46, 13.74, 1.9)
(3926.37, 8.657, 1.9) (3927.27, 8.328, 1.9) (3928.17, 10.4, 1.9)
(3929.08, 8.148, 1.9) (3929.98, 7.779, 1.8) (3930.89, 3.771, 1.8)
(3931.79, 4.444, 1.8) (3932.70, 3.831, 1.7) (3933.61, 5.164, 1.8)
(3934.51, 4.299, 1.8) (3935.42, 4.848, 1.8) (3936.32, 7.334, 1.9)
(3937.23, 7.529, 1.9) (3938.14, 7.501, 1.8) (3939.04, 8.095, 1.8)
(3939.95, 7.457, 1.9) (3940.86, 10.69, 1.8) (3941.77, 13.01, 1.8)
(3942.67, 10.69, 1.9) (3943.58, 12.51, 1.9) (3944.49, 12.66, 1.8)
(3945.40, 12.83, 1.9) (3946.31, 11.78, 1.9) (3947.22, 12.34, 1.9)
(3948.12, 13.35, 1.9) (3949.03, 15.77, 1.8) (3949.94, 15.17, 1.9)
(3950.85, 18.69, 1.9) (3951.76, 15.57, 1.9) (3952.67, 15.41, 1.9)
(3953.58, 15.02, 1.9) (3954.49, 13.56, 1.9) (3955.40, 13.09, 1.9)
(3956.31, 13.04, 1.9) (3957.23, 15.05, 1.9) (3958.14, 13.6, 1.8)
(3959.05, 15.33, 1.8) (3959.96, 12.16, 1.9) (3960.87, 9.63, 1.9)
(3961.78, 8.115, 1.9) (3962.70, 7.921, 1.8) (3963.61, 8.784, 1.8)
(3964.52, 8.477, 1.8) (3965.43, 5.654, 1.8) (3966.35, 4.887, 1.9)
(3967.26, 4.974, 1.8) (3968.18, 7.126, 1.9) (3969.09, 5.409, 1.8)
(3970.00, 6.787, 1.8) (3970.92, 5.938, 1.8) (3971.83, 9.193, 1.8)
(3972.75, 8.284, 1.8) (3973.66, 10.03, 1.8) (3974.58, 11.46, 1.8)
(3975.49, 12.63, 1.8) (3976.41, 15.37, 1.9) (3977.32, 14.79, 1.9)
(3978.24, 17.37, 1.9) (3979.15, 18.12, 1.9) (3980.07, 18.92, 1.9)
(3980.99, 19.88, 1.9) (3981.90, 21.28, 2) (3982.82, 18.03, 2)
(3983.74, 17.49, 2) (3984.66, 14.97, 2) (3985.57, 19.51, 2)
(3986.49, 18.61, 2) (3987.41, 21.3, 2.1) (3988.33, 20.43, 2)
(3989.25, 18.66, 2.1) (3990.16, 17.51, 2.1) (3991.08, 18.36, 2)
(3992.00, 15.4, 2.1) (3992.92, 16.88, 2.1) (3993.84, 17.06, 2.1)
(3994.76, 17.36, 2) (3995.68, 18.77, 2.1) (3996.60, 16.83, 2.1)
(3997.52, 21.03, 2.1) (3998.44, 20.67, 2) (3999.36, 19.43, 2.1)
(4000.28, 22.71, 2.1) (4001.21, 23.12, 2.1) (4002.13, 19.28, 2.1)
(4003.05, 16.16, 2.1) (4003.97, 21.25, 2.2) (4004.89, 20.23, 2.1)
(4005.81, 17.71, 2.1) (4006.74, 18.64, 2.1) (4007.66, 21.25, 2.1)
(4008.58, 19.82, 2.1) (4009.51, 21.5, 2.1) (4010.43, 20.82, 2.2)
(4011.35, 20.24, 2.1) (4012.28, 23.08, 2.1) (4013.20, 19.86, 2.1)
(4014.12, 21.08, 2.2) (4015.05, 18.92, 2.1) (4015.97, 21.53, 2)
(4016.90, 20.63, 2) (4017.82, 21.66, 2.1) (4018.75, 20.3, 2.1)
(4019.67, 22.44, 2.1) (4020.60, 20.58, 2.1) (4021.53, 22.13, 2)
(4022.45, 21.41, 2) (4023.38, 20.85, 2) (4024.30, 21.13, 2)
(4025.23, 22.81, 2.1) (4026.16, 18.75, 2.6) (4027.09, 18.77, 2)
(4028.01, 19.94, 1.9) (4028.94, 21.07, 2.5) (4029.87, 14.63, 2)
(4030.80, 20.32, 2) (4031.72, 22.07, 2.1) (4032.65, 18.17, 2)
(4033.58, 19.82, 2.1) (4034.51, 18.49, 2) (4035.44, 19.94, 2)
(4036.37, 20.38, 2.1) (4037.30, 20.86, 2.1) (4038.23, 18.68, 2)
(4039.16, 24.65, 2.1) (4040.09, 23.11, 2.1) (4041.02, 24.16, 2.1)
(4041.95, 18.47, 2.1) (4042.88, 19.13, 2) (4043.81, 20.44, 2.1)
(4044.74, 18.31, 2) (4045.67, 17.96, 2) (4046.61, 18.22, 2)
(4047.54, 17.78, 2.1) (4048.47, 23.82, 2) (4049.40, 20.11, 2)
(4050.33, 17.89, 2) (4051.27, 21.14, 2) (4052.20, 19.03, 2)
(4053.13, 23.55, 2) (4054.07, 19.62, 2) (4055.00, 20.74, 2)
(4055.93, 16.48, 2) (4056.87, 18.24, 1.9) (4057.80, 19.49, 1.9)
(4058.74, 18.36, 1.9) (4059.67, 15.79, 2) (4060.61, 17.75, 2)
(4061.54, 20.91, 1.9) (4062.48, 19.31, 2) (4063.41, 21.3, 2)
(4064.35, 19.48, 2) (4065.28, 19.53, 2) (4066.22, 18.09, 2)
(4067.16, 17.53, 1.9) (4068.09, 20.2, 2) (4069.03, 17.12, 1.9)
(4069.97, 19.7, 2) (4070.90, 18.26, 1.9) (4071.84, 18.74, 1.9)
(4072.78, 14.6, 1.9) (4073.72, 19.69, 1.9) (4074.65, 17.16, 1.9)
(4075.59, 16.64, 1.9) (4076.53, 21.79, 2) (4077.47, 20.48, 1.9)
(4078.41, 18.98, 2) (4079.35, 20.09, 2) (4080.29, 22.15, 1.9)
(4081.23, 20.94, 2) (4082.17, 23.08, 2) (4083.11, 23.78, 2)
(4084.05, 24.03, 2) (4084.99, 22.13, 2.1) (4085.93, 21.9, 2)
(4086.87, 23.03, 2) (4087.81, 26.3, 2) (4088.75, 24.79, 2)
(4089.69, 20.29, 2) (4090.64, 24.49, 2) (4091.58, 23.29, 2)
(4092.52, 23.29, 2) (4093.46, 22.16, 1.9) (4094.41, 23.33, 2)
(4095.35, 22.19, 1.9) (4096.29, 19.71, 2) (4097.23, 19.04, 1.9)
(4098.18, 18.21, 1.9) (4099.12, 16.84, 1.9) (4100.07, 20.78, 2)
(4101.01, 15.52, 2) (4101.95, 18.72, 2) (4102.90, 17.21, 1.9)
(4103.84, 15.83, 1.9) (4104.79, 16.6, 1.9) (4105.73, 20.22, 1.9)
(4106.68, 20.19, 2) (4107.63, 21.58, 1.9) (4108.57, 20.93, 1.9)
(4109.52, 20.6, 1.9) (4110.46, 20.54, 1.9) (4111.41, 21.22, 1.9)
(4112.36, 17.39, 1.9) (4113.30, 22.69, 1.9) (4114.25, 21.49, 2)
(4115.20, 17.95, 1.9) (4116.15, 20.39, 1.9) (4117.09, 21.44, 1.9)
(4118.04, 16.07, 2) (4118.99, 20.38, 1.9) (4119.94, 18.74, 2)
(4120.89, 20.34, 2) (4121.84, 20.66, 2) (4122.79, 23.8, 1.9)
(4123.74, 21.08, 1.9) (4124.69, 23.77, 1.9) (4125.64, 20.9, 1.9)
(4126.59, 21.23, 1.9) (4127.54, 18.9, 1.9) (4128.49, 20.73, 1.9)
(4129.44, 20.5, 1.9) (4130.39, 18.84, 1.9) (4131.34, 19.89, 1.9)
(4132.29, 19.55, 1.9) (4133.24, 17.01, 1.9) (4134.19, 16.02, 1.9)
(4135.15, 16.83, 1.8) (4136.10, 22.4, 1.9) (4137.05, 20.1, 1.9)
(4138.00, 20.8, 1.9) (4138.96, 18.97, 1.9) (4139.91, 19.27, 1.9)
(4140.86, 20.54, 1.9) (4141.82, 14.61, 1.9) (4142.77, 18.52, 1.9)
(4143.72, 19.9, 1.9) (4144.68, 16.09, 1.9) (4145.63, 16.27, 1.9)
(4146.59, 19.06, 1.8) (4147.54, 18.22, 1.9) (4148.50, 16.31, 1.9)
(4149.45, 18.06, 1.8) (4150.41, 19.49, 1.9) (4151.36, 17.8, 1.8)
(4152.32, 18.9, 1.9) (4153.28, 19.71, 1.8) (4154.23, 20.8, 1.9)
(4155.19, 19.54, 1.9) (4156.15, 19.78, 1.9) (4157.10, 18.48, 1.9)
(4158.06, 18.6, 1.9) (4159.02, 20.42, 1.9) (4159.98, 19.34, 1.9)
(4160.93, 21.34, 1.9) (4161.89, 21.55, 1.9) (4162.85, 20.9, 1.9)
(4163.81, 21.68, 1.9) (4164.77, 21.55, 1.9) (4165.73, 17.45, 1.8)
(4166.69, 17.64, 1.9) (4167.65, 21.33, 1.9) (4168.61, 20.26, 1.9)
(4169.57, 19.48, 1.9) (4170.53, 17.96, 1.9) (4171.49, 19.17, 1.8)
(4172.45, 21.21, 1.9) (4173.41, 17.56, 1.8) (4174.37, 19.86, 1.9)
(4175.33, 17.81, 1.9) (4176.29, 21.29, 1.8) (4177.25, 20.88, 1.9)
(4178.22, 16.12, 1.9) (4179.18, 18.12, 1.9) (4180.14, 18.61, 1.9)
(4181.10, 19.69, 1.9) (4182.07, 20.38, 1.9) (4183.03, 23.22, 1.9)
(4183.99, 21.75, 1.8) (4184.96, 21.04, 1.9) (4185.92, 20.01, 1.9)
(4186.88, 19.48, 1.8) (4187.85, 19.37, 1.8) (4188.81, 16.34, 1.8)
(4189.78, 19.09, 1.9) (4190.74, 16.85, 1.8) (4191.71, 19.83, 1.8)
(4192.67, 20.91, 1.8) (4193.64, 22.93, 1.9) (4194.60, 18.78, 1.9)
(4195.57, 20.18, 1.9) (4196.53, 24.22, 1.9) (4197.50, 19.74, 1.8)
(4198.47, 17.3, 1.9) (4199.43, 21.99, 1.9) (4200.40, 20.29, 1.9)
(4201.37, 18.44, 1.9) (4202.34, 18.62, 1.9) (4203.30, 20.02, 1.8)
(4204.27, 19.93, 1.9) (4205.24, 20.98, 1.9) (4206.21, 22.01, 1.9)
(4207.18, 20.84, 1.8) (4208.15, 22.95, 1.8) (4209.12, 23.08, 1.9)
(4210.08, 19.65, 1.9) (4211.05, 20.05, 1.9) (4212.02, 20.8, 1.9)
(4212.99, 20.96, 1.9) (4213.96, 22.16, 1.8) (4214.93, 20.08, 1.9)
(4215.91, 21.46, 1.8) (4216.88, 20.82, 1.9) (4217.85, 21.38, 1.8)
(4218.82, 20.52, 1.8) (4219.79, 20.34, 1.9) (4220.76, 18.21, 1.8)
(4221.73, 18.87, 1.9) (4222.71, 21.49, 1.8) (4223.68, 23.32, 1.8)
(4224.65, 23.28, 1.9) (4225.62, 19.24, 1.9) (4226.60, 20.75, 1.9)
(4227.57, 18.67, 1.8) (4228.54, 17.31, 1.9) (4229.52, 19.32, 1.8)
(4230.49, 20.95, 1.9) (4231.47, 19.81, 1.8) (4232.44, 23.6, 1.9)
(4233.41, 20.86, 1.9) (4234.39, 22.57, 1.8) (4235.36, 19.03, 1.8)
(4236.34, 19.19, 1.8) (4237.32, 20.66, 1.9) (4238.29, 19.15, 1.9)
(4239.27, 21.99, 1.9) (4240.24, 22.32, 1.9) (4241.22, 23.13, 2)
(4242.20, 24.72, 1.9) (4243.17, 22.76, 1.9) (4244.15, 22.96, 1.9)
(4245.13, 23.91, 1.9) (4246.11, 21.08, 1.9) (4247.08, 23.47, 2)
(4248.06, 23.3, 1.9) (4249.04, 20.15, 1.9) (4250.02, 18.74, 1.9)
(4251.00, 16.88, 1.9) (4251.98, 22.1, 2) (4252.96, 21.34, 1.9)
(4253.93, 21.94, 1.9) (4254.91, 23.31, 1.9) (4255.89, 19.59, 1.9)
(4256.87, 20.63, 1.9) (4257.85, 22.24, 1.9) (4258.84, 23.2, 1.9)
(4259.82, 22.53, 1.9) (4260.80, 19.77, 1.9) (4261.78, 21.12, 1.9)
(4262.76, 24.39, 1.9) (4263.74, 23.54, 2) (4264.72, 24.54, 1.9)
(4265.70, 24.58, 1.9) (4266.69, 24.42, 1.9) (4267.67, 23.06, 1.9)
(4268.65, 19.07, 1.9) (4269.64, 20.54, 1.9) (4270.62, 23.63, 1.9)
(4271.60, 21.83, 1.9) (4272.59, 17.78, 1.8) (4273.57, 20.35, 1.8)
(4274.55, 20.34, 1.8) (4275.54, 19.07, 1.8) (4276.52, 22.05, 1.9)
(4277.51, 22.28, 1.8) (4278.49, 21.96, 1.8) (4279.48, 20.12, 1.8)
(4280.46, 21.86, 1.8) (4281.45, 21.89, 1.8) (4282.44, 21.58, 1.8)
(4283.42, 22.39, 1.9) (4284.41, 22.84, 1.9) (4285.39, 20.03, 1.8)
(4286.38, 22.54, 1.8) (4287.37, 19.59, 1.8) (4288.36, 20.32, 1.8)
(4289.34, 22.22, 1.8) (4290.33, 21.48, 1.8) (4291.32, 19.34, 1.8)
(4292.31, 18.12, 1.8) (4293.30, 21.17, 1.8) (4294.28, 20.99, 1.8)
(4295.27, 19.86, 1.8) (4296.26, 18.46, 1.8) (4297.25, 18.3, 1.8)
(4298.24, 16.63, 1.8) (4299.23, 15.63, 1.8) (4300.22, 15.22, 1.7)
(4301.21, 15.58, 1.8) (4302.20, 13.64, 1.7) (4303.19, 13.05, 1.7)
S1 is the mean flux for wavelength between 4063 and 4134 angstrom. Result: 20.2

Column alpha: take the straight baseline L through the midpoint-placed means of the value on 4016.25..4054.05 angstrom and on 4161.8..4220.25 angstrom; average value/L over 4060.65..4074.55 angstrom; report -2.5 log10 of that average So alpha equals 0.08 mag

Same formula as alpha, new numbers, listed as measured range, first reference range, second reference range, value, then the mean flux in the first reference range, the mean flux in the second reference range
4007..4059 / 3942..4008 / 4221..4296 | -0.25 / 14.8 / 21.3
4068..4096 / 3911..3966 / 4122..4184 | -0.24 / 11.6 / 19.5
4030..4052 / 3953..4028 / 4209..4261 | -0.15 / 16.6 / 21.1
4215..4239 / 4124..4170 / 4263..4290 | 0.02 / 19.4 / 21.7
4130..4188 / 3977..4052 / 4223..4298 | 0.07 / 19.7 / 21.3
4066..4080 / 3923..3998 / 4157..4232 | -0.16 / 12.5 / 20.1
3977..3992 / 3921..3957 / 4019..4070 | -0.24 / 10.9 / 19.8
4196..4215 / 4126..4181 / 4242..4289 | -0.02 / 19.2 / 21.7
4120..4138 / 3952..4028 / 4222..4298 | -0.06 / 16.6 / 21.3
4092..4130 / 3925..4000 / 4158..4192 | -0.15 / 12.6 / 19.7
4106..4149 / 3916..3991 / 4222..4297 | -0.13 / 12.2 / 21.3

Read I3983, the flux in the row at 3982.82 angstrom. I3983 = 18.03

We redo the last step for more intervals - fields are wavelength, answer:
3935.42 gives 4.848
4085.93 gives 21.9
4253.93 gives 21.94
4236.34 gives 19.19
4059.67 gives 15.79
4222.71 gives 21.49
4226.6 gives 20.75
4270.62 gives 23.63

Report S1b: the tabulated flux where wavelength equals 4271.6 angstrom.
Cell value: 21.83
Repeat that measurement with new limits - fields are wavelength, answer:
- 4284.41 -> 22.84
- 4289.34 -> 22.22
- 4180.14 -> 18.61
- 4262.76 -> 24.39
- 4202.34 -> 18.62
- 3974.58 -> 11.46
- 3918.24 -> 16.12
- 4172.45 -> 21.21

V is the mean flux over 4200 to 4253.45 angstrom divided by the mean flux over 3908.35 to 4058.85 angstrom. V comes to 1.3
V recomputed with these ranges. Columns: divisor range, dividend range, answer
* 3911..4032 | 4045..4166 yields 1.32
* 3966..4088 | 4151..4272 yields 1.10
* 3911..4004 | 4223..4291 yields 1.61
